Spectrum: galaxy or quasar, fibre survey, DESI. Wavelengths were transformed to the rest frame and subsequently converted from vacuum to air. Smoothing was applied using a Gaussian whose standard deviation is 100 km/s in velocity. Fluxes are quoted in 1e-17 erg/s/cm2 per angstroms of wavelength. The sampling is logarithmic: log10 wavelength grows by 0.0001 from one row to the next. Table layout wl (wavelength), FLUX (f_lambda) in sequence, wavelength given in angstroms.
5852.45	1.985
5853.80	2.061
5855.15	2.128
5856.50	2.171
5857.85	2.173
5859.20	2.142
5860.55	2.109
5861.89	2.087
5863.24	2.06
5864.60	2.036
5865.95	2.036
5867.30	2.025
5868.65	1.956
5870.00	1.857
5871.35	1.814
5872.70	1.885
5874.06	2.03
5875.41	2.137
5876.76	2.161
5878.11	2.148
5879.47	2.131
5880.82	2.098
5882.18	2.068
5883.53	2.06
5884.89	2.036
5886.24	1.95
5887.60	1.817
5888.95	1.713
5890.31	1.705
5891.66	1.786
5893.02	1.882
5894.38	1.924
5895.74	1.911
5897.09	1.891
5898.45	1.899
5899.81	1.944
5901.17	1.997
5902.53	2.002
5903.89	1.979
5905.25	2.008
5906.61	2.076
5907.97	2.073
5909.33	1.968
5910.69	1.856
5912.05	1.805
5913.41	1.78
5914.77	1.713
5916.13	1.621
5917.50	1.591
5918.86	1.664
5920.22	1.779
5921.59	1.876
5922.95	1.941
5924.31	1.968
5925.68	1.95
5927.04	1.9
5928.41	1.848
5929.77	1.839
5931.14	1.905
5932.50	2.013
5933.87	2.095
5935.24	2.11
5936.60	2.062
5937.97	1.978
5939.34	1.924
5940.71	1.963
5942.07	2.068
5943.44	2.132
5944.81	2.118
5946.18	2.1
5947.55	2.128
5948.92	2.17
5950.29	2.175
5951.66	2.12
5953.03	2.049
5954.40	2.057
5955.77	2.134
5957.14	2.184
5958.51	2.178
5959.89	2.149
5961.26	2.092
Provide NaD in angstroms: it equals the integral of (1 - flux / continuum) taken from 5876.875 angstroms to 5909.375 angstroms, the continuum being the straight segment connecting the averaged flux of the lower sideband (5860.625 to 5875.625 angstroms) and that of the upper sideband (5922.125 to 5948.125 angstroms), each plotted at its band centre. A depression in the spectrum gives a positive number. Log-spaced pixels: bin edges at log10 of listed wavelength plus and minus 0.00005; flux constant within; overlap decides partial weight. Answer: 0.52 angstroms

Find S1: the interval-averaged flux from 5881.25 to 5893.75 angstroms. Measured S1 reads 1.89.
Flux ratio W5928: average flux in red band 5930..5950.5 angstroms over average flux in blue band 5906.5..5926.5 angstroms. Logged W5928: 1.1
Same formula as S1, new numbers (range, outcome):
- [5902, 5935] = 1.89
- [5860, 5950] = 1.96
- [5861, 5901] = 1.97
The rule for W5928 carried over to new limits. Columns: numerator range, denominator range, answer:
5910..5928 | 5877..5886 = 0.86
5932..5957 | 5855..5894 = 1.04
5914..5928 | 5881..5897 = 0.95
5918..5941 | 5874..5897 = 0.98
